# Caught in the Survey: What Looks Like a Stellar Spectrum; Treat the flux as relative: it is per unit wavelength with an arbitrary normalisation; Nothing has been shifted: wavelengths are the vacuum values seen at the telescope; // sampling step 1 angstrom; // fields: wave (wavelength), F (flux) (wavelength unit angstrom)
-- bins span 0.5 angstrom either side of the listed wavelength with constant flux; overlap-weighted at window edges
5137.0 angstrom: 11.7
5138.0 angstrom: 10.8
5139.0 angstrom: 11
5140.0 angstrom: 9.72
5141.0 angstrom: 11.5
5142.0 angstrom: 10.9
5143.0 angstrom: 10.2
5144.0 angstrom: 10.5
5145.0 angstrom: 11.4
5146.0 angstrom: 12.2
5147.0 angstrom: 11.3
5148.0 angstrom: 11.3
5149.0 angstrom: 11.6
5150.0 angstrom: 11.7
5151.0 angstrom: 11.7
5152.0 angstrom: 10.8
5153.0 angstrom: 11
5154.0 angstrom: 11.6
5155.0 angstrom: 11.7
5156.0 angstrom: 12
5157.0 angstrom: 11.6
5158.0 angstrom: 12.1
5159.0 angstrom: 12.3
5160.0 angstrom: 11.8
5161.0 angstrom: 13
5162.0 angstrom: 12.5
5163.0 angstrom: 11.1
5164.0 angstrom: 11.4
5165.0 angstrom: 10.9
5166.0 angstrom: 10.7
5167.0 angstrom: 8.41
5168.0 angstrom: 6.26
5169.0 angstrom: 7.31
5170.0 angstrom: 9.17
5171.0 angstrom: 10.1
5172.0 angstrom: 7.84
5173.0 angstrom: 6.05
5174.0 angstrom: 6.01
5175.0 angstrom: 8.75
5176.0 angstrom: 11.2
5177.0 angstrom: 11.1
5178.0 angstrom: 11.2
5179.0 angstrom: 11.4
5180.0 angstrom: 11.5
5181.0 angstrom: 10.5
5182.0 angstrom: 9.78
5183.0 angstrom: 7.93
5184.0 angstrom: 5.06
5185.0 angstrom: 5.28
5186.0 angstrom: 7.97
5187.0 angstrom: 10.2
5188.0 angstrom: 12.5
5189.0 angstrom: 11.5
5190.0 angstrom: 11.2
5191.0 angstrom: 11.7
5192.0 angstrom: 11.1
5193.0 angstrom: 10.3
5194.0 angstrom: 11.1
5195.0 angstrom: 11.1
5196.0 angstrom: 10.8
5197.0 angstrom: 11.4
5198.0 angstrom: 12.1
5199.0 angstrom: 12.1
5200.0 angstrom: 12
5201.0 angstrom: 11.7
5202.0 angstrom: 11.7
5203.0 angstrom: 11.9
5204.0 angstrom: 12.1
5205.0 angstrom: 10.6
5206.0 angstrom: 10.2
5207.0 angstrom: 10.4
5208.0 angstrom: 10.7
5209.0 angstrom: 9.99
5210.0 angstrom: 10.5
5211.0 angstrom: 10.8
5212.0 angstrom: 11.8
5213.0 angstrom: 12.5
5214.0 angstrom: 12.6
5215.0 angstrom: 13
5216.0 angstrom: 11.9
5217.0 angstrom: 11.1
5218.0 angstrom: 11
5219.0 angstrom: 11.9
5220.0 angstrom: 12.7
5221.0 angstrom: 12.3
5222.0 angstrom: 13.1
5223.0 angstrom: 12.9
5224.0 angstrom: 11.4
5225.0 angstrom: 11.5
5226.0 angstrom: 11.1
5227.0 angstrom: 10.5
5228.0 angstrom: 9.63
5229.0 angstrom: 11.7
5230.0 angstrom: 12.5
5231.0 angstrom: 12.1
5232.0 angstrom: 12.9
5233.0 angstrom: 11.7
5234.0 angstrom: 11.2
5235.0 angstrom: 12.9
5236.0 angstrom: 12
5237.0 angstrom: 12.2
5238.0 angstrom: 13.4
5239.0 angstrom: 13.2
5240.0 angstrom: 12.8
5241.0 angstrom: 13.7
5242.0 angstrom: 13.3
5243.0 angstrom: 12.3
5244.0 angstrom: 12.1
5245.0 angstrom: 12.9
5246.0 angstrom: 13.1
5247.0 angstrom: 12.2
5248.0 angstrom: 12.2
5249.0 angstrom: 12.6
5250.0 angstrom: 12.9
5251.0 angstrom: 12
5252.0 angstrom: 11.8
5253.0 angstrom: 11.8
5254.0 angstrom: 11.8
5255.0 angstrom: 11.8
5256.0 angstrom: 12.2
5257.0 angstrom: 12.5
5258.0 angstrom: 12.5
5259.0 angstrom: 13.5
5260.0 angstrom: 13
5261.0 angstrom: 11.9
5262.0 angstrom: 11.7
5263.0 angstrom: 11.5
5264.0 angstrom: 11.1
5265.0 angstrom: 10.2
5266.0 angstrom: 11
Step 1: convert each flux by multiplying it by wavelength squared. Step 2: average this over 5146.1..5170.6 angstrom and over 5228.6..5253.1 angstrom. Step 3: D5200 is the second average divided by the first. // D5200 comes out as 1.2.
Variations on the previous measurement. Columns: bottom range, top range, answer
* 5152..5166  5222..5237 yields 1.03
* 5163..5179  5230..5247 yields 1.40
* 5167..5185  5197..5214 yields 1.31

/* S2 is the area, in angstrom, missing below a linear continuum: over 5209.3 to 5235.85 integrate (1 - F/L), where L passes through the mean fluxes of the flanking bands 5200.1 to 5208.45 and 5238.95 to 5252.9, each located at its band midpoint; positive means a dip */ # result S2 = 0.0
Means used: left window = 11.2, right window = 12.6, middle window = 11.8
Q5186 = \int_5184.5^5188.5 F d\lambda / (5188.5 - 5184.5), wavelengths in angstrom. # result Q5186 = 8.99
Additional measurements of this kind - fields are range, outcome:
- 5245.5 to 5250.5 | 12.6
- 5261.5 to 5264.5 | 11.4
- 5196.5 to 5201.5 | 11.9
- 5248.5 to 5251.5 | 12.5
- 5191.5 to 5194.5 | 10.8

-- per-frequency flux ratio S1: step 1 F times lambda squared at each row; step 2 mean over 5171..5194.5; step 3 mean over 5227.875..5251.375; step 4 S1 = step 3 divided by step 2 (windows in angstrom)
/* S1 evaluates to 1.3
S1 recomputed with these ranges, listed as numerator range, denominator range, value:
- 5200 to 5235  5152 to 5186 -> 1.19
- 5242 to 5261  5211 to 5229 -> 1.07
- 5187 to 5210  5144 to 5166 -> 0.98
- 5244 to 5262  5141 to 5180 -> 1.21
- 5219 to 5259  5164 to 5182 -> 1.34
